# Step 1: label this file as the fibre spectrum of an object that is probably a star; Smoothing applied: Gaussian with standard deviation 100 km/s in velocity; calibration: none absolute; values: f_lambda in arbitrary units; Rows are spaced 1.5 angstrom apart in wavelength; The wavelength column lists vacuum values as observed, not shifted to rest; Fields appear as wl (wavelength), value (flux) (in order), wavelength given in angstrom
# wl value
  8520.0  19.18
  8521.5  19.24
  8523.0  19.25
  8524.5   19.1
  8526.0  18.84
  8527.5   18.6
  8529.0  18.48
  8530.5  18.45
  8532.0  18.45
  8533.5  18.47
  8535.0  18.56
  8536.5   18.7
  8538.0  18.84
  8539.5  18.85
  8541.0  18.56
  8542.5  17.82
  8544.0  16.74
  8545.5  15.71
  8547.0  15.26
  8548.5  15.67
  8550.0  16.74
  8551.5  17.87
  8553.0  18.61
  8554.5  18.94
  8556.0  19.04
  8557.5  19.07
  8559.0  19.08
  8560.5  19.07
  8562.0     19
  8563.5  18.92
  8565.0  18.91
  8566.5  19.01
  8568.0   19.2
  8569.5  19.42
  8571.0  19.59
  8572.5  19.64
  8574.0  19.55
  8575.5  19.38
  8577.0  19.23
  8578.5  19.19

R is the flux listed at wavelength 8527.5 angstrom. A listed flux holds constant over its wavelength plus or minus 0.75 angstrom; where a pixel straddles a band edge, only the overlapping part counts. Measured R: 18.6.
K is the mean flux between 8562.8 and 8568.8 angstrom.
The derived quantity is 19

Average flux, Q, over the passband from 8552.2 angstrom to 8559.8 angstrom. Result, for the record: 18.9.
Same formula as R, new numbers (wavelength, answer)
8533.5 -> 18.47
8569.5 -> 19.42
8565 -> 18.91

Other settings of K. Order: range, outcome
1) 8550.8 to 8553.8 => 18.3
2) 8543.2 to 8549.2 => 15.9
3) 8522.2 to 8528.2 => 19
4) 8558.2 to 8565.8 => 19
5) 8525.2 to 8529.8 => 18.6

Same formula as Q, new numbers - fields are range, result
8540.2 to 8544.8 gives 17.7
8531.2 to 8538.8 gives 18.6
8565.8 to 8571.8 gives 19.3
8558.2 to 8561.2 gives 19.1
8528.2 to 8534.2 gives 18.5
